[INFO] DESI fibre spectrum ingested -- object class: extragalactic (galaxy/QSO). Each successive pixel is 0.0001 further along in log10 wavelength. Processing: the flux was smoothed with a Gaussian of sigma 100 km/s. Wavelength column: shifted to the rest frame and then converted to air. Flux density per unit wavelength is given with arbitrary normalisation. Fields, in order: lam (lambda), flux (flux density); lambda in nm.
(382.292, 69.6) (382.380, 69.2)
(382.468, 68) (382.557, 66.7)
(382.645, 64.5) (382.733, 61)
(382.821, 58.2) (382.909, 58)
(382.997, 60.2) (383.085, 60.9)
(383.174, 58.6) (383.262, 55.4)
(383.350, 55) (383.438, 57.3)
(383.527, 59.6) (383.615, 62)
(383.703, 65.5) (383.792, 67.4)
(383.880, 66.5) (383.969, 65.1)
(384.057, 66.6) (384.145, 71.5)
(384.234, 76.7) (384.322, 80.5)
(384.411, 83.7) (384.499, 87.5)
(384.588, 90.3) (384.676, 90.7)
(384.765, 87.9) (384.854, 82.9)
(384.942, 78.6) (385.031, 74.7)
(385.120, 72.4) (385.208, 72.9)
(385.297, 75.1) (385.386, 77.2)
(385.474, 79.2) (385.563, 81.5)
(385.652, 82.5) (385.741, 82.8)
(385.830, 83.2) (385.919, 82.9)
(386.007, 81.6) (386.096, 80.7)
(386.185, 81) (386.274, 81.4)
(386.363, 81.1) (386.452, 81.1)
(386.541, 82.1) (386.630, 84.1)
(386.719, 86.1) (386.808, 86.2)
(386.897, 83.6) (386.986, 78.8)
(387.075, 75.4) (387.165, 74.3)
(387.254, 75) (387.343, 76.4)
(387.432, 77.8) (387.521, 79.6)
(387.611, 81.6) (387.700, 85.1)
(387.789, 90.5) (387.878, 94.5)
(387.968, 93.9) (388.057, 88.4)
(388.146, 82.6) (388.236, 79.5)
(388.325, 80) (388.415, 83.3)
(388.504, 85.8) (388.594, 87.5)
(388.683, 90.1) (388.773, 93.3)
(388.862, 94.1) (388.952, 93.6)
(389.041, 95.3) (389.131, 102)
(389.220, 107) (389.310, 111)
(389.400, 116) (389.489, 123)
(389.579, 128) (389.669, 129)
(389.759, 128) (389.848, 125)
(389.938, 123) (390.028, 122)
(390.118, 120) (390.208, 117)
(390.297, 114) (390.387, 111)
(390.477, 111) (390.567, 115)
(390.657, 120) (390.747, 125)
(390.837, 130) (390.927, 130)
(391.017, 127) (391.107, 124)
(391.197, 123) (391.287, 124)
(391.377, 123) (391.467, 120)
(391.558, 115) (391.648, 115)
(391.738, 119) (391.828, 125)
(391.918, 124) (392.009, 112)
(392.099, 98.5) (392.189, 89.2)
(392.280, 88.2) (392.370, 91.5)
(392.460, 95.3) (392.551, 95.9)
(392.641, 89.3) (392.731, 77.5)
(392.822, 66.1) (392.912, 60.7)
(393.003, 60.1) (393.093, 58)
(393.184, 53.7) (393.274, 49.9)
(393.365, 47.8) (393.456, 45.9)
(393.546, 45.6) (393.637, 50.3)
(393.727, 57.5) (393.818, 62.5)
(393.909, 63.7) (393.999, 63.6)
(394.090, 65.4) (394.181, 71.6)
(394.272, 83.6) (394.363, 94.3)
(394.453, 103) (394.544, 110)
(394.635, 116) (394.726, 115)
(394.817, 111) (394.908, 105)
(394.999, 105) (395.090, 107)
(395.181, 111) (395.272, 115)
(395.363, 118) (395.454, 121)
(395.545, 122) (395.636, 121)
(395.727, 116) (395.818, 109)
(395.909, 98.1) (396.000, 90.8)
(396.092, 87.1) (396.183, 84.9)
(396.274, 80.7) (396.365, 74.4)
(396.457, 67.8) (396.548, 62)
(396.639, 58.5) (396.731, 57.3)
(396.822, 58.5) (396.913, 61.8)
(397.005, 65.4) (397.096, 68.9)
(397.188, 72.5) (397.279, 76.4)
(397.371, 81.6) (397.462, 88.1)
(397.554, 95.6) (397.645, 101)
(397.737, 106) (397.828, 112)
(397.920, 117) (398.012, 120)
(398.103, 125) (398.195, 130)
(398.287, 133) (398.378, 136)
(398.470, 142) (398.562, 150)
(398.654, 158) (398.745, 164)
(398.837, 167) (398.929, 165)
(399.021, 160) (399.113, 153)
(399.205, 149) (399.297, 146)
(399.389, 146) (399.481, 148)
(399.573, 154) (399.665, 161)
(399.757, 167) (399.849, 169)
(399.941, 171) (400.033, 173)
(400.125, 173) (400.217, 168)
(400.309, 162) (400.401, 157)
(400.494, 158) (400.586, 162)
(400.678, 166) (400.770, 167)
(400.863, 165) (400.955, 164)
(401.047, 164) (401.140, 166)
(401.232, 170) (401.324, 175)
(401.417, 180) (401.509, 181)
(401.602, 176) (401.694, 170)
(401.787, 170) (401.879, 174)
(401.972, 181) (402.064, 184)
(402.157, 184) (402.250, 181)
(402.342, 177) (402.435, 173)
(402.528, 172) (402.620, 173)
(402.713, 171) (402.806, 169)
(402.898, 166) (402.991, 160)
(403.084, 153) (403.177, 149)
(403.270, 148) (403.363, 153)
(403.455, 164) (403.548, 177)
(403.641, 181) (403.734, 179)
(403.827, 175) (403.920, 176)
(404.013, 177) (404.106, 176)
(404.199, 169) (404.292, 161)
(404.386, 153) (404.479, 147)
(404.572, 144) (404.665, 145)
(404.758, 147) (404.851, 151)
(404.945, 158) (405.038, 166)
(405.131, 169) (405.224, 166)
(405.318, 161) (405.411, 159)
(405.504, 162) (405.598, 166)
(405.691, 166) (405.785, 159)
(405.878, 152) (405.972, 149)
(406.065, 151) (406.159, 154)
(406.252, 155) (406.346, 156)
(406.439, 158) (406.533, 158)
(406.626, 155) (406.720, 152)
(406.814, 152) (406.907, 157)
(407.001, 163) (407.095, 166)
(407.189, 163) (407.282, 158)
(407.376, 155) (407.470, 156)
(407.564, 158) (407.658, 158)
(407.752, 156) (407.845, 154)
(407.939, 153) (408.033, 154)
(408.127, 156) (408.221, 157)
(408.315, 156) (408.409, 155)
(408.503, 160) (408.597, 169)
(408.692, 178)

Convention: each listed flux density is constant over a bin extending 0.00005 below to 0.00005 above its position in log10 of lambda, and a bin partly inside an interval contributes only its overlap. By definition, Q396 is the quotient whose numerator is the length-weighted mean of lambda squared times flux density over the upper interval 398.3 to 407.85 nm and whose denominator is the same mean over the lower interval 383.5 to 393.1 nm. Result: 1.9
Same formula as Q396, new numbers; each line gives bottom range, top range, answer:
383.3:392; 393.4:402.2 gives 1.39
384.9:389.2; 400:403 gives 2.21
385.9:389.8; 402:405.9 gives 1.98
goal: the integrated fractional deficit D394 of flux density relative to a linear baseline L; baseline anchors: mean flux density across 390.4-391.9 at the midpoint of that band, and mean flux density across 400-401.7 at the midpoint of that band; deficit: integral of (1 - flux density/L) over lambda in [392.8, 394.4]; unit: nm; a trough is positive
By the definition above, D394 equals 0.87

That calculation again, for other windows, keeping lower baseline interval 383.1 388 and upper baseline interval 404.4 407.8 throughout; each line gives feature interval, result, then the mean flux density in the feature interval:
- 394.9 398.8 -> 0.63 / 102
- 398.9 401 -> -0.44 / 161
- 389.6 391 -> -0.38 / 122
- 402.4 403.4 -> -0.12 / 162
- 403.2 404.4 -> -0.17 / 168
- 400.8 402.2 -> -0.35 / 173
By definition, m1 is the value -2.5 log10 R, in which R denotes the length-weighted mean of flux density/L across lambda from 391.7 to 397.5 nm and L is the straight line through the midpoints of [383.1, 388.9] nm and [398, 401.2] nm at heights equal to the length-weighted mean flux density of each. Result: 0.44 mag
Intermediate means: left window 78.8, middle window 85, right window 156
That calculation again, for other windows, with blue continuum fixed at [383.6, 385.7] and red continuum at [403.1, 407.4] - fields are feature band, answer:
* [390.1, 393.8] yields 0.09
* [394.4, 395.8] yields 0.06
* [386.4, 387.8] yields 0.08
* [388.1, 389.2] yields 0.04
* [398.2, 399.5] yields -0.13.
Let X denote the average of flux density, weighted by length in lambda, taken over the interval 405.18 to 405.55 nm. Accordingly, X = 162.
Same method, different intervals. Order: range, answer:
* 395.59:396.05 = 107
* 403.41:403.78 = 175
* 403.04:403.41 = 151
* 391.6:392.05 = 119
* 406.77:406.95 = 155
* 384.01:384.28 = 71.8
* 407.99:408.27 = 156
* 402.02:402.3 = 183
